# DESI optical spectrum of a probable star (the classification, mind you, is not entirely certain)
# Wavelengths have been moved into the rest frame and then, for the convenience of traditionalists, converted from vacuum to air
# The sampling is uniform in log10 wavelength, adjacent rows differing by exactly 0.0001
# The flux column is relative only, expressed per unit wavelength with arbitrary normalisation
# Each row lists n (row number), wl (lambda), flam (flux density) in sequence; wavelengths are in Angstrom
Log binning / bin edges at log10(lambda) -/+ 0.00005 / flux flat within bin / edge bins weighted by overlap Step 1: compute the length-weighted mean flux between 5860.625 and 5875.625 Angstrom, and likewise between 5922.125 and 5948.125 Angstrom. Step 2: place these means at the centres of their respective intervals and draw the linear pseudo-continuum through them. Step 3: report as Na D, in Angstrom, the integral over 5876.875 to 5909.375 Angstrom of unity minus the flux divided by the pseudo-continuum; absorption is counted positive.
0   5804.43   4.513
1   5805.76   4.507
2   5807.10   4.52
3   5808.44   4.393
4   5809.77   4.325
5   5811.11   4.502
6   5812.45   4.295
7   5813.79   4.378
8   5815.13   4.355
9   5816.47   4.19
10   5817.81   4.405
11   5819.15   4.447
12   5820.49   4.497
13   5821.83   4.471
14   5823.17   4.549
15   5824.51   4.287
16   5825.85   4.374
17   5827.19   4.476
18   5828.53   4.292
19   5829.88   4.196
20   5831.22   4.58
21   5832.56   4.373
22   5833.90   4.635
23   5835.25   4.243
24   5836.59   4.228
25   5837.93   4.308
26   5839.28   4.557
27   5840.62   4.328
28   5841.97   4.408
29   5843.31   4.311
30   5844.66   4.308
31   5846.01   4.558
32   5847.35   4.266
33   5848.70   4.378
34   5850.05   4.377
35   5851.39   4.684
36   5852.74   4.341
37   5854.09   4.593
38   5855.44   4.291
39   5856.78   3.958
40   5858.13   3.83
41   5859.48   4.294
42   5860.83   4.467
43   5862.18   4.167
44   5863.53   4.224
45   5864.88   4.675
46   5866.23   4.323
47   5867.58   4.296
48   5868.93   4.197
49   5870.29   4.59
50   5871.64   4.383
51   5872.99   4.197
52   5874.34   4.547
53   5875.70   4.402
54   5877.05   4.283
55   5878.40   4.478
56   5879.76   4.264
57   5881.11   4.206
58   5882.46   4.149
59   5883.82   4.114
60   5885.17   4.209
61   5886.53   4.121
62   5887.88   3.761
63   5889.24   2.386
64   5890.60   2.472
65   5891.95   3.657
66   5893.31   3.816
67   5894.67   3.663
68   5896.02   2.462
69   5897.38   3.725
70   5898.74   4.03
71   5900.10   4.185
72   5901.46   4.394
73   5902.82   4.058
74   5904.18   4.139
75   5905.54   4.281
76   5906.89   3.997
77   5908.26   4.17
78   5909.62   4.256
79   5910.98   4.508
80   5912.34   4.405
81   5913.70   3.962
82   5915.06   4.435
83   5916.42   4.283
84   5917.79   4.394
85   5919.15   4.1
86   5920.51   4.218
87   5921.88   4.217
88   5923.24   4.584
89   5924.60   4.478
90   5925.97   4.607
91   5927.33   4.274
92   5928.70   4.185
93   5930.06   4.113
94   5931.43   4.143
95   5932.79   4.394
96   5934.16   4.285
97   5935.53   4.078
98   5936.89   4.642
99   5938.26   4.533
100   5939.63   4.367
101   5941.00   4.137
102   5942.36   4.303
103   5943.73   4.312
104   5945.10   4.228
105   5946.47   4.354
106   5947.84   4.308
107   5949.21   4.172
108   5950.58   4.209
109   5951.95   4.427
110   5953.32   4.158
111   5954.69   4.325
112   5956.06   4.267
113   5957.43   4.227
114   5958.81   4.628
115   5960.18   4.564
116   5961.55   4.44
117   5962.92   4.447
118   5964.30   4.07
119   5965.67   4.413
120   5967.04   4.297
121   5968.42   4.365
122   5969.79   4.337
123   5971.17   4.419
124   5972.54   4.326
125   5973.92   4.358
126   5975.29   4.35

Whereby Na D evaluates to 3.6 Angstrom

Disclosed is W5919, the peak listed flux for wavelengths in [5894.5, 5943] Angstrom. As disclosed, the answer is 4.642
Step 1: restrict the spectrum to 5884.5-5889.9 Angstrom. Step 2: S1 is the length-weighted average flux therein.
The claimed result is 3.62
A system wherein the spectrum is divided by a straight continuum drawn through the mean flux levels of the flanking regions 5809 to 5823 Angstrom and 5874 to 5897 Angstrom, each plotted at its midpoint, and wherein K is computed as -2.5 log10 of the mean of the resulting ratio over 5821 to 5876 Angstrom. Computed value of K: -0.06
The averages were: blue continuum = 4.39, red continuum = 3.81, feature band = 4.36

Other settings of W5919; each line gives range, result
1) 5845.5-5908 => 4.684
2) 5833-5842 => 4.635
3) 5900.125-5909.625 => 4.394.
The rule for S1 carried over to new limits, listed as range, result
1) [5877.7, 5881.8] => 4.32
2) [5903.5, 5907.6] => 4.14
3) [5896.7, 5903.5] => 4.07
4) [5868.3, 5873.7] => 4.34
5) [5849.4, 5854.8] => 4.5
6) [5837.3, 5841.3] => 4.39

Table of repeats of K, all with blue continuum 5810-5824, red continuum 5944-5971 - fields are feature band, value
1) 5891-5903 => 0.168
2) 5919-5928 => -0.006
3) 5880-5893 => 0.180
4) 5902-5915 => 0.036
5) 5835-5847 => 0.006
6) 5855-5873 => 0.024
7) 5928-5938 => 0.017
